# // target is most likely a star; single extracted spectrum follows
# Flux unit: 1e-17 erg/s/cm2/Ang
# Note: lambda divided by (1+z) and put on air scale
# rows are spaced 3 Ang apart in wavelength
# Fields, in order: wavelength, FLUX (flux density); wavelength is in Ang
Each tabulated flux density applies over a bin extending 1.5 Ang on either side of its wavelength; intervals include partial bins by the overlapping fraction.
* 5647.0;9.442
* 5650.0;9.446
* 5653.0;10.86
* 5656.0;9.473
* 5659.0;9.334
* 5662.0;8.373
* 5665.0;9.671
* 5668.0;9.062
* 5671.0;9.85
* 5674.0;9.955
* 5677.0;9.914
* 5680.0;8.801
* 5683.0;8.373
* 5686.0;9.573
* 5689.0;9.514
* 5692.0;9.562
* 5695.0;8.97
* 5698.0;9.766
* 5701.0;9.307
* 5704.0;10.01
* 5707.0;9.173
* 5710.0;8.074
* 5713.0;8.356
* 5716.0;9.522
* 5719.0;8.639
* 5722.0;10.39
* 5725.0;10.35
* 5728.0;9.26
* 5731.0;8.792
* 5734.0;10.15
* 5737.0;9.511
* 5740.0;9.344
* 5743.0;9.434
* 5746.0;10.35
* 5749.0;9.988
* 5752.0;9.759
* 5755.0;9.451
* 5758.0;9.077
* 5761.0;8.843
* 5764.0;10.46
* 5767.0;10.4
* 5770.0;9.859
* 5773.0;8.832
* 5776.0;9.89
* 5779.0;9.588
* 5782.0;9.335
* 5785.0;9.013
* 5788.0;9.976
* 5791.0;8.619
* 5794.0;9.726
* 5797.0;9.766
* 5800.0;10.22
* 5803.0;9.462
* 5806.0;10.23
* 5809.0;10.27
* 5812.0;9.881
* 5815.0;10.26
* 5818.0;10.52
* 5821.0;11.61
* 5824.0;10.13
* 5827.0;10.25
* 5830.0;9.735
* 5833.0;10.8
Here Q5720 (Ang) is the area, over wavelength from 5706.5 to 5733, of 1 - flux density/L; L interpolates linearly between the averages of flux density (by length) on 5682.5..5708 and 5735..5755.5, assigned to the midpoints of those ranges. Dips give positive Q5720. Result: 1.0 Ang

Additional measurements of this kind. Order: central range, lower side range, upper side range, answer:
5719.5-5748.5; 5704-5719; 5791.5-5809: -1.8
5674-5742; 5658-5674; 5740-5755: 1.5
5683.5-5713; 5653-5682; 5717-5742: 0.8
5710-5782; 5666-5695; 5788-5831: 1.4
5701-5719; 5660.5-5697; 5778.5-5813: 0.7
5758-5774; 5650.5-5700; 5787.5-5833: 0.3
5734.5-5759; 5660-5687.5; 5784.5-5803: -0.5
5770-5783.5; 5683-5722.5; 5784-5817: 0.3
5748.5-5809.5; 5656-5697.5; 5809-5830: 2.7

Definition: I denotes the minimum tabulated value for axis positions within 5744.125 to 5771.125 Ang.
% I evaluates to 8.843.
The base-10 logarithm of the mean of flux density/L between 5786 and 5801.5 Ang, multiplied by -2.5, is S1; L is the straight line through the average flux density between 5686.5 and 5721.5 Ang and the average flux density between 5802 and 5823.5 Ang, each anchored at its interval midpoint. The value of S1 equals 0.054 mag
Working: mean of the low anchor 9.22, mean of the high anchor 10.3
